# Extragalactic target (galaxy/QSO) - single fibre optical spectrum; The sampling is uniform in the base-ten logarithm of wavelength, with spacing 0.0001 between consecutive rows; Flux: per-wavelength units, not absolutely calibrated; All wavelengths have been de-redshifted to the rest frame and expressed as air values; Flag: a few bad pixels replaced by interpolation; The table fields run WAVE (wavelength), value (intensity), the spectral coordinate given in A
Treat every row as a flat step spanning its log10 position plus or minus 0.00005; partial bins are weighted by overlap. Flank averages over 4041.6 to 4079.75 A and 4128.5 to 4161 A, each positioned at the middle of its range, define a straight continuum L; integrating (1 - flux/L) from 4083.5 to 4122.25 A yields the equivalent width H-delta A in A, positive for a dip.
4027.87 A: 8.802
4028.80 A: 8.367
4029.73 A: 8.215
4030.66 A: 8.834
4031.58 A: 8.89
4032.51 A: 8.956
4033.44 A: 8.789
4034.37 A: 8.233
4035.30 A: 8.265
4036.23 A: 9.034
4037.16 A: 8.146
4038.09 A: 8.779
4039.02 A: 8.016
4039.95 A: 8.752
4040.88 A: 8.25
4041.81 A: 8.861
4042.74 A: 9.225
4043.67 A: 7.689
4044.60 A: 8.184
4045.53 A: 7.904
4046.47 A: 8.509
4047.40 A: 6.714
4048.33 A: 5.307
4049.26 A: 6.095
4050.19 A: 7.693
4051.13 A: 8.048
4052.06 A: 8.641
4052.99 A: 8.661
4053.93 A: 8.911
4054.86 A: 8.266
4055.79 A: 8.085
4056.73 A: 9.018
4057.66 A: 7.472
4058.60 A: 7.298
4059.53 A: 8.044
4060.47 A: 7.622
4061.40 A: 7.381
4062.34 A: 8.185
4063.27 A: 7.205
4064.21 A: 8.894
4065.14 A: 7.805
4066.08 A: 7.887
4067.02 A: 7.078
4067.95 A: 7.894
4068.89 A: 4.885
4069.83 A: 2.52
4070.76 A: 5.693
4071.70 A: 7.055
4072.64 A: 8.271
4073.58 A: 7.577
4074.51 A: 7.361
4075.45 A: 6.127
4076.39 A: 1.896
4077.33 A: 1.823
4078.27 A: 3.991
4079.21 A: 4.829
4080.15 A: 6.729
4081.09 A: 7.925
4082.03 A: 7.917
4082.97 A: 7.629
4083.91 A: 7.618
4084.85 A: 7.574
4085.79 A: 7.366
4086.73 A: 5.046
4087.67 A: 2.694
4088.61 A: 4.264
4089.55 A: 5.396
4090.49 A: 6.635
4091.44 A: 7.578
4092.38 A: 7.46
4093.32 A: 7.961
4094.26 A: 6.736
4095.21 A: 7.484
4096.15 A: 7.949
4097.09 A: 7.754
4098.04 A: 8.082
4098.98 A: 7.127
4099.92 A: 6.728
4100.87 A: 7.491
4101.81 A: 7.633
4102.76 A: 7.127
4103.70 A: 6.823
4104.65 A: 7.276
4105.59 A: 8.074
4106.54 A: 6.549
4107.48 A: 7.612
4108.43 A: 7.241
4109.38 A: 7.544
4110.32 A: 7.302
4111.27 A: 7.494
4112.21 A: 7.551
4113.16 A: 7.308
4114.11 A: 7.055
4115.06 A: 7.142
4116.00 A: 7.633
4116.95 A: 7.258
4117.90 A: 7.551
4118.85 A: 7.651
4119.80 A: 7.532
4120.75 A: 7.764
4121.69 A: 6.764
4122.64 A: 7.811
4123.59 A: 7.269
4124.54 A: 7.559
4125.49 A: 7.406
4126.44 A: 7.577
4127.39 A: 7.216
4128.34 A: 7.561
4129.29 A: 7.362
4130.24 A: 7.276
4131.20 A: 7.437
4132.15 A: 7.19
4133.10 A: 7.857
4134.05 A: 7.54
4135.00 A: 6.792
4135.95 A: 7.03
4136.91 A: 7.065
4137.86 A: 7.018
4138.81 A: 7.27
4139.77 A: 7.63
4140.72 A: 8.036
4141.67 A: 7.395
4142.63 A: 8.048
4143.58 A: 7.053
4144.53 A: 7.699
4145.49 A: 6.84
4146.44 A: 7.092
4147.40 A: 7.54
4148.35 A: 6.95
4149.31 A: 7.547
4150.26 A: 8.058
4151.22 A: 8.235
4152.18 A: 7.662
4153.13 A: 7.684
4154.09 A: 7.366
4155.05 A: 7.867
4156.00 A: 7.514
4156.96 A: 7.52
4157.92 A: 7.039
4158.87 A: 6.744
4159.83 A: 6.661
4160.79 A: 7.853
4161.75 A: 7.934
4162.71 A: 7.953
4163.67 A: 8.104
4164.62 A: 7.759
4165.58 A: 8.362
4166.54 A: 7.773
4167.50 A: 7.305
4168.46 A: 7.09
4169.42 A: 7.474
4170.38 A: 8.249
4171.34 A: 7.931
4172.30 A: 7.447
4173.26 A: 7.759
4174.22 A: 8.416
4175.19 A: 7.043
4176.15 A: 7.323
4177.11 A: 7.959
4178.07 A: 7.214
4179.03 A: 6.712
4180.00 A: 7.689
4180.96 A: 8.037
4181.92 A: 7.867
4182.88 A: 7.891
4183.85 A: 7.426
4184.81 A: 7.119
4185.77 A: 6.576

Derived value 0.8 A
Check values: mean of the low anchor 7.07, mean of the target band 7.1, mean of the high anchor 7.41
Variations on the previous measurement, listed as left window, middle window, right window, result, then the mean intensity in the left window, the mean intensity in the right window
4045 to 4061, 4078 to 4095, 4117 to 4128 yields 2.6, 7.78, 7.46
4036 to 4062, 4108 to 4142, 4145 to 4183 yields 1.5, 8.01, 7.58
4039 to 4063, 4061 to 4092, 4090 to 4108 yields 5.4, 7.95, 7.37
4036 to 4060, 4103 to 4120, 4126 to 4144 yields 0.5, 8.05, 7.39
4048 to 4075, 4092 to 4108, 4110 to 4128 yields 0.0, 7.42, 7.42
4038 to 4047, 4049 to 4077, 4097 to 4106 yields 2.9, 8.39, 7.39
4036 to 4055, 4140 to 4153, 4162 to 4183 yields 0.4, 8.07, 7.7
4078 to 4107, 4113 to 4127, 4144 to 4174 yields -0.5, 6.84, 7.59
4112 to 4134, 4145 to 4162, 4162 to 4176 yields 0.4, 7.42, 7.75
